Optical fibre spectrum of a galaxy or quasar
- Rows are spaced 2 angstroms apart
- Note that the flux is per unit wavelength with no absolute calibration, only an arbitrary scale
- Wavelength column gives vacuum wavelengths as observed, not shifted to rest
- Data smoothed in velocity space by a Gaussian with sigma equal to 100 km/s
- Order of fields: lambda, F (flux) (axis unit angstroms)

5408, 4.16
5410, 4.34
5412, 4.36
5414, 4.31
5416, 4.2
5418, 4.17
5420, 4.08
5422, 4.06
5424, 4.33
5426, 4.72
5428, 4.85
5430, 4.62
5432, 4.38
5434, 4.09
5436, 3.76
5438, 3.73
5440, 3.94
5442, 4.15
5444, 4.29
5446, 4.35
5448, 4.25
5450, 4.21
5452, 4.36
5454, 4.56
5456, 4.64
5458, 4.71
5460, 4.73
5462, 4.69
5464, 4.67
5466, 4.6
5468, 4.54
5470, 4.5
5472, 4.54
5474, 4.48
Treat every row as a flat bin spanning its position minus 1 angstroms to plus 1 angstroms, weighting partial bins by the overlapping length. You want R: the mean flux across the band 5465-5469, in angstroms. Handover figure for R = 4.57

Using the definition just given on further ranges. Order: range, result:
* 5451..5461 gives 4.6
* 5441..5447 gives 4.26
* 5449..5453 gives 4.29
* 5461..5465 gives 4.68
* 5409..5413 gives 4.35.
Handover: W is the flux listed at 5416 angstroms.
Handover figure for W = 4.2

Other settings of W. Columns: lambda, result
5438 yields 3.73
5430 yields 4.62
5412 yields 4.36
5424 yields 4.33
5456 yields 4.64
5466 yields 4.6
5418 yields 4.17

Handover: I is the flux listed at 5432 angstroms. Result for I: 4.38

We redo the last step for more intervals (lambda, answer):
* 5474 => 4.48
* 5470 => 4.5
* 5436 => 3.76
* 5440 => 3.94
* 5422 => 4.06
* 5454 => 4.56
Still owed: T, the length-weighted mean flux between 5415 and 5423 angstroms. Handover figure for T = 4.13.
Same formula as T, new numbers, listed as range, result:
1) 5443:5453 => 4.29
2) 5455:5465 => 4.69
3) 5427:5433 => 4.62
